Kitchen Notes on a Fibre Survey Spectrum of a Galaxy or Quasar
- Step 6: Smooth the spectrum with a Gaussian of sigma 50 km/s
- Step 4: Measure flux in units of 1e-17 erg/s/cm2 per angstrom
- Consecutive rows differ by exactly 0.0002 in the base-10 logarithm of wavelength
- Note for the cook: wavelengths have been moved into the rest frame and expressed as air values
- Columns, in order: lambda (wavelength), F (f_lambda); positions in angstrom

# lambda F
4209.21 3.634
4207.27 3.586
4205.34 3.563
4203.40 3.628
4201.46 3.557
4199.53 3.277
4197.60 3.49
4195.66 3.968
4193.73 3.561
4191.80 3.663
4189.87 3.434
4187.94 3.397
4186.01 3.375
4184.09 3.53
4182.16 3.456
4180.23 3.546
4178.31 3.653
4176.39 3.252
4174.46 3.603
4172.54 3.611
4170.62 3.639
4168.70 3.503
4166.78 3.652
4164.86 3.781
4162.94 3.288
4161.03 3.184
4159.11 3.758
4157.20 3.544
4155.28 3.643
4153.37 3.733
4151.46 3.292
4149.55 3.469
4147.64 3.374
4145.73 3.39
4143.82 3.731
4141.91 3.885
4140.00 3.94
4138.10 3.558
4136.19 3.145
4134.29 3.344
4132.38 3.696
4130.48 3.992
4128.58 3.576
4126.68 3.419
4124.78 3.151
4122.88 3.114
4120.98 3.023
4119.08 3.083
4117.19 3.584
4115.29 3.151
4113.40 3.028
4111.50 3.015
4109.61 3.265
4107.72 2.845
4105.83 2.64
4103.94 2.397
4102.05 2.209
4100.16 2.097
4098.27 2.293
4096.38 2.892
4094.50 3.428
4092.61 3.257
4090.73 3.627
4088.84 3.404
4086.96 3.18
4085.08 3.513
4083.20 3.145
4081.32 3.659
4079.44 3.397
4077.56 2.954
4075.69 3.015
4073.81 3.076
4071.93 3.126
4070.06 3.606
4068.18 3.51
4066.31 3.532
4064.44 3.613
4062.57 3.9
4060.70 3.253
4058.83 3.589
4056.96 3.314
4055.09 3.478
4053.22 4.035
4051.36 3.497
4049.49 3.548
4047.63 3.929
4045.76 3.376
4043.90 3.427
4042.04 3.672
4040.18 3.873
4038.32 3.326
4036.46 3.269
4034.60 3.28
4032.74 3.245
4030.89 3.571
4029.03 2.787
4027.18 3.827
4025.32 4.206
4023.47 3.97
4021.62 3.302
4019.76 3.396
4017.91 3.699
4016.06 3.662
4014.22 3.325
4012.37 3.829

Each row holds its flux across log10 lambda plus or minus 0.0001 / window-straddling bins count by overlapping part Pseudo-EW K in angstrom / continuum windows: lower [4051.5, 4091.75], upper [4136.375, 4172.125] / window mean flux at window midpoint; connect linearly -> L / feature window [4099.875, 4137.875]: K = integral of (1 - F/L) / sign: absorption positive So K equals 4.25 angstrom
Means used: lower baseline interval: 3.43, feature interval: 3.12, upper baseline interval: 3.57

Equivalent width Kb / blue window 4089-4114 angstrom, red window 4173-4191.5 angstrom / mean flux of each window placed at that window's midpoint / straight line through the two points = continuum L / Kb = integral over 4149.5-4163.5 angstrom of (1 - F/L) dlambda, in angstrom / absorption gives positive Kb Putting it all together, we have -0.9 angstrom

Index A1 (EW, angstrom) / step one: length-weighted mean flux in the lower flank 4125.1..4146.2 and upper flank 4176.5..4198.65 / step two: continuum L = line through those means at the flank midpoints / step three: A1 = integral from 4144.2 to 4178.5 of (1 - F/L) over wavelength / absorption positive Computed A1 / 0.5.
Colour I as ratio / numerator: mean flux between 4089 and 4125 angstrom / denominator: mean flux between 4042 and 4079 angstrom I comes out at 0.85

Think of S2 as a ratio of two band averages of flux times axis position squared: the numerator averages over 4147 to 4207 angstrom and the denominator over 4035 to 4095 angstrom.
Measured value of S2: 1.08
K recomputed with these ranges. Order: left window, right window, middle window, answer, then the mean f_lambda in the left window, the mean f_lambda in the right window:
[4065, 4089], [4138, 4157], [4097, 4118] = 4.10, 3.32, 3.6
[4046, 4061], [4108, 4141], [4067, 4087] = 1.19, 3.58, 3.35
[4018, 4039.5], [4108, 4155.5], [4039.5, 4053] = -0.63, 3.48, 3.41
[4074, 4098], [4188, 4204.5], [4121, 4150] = -0.95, 3.25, 3.56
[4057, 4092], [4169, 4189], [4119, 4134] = 0.22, 3.39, 3.51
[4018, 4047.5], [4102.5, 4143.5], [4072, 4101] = 2.07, 3.52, 3.27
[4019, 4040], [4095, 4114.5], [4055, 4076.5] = -2.18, 3.48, 2.69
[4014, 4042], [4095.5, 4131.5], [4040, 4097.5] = -2.89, 3.53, 2.99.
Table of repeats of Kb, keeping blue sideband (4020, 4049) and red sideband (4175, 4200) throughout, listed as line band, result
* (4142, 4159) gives -0.16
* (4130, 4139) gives -0.01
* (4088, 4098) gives 0.78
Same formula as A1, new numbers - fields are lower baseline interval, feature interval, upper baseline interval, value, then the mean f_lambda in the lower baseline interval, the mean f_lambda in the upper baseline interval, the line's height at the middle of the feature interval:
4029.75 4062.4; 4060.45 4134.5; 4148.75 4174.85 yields 7.0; 3.51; 3.55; 3.53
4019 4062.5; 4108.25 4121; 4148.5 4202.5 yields 1.3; 3.54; 3.53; 3.53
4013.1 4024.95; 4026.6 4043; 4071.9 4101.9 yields 0.3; 3.6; 3.1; 3.48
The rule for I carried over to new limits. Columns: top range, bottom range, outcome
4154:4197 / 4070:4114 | 1.17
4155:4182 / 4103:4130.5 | 1.13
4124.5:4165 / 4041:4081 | 1.02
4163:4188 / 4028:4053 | 1.02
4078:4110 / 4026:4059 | 0.86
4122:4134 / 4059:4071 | 0.98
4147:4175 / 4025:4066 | 1.00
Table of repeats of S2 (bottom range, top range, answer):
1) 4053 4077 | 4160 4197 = 1.08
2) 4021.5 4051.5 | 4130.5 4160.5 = 1.06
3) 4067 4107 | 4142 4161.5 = 1.19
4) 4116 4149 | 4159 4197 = 1.04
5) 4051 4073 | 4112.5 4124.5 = 0.92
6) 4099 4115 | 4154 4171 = 1.35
